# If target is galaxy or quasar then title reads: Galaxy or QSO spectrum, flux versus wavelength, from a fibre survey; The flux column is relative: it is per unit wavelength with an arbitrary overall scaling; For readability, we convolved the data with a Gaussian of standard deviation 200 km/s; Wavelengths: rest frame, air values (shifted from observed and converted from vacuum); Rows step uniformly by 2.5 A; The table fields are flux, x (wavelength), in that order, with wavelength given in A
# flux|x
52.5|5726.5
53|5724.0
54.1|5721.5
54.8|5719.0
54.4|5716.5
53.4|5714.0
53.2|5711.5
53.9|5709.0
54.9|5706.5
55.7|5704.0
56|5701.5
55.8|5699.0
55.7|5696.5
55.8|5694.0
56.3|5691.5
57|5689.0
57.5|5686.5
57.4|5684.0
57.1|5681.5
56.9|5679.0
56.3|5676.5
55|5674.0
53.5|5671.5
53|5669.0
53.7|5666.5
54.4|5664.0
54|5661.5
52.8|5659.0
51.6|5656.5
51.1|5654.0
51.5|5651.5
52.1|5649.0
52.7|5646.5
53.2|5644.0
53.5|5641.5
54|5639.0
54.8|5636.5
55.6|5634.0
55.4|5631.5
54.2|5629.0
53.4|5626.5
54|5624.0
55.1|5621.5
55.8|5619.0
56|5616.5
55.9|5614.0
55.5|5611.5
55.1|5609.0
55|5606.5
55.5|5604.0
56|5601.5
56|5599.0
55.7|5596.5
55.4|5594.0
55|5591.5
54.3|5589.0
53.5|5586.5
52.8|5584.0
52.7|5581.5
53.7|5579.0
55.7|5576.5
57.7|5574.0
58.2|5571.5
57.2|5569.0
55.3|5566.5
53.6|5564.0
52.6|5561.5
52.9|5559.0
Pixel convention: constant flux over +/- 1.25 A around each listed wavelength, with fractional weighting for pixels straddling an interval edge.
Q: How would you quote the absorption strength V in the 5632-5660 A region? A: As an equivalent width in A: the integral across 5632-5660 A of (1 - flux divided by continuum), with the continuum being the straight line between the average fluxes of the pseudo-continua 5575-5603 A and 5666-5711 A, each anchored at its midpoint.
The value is 1.1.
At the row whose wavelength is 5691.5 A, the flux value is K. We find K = 56.3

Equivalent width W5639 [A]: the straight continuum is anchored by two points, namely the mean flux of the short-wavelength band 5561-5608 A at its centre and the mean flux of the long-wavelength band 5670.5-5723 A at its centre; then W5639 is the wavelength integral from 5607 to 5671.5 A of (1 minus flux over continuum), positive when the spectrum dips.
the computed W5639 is 1.5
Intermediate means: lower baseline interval 55.1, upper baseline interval 55.5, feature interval 53.9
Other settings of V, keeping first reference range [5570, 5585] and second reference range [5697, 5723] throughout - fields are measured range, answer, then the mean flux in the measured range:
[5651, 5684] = 0.43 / 54.1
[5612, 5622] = -0.13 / 55.7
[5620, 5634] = 0.11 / 54.6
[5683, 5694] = -0.44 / 56.9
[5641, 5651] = 0.40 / 52.7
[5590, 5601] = -0.08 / 55.5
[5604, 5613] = -0.03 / 55.3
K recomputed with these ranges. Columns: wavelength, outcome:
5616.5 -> 56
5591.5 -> 55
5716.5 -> 54.4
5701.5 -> 56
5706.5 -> 54.9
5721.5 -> 54.1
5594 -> 55.4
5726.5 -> 52.5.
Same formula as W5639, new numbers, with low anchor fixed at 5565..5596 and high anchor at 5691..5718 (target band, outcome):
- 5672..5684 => -0.3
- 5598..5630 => -0.1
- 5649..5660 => 0.7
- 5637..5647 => 0.3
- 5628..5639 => 0.0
